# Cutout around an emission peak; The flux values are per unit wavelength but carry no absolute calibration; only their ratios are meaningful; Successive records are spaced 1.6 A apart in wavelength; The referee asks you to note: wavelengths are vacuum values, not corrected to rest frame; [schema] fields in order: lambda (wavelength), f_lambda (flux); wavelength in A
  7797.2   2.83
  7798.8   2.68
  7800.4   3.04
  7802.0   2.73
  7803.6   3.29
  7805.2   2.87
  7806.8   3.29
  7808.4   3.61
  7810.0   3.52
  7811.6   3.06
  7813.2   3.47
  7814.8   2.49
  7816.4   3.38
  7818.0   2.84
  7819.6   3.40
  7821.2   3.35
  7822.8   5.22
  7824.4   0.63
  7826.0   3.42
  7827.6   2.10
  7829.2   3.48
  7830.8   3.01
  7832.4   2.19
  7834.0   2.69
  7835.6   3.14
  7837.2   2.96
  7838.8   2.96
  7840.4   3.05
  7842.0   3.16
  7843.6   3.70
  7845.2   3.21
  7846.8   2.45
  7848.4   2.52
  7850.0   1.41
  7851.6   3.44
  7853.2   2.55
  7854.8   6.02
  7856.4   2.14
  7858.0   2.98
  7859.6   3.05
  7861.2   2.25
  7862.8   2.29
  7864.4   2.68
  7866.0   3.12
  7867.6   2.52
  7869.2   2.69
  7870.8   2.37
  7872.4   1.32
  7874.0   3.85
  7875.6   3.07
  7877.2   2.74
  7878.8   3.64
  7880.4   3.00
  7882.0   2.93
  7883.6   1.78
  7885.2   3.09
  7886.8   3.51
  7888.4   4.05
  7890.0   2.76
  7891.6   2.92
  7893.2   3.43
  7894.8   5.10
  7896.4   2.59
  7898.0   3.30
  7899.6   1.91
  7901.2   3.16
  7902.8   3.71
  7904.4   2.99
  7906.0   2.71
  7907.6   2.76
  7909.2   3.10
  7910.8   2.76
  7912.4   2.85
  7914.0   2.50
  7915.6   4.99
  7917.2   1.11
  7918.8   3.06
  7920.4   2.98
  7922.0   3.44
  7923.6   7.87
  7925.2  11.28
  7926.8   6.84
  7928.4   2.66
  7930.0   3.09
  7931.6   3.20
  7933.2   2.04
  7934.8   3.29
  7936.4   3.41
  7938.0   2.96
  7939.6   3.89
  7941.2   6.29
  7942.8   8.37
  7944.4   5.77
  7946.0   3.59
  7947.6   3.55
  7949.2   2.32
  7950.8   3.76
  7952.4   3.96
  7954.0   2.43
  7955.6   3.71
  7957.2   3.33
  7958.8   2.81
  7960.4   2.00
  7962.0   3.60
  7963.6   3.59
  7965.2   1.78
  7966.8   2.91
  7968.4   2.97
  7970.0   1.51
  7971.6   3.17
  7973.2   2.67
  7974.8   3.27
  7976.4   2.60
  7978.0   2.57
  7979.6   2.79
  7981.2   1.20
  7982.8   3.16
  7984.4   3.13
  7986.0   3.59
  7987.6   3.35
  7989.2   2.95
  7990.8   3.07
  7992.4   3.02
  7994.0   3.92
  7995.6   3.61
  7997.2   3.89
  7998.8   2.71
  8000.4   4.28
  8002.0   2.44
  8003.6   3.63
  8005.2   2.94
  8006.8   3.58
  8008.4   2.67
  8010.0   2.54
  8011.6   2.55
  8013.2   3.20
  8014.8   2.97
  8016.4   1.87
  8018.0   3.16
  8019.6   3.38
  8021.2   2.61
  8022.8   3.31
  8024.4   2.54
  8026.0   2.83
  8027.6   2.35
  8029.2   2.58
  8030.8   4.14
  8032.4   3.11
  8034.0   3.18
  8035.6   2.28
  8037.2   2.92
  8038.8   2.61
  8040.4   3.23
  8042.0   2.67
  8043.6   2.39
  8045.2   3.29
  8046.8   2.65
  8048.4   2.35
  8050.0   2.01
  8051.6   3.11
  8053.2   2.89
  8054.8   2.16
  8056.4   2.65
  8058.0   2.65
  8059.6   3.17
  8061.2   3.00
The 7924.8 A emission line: [S II]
